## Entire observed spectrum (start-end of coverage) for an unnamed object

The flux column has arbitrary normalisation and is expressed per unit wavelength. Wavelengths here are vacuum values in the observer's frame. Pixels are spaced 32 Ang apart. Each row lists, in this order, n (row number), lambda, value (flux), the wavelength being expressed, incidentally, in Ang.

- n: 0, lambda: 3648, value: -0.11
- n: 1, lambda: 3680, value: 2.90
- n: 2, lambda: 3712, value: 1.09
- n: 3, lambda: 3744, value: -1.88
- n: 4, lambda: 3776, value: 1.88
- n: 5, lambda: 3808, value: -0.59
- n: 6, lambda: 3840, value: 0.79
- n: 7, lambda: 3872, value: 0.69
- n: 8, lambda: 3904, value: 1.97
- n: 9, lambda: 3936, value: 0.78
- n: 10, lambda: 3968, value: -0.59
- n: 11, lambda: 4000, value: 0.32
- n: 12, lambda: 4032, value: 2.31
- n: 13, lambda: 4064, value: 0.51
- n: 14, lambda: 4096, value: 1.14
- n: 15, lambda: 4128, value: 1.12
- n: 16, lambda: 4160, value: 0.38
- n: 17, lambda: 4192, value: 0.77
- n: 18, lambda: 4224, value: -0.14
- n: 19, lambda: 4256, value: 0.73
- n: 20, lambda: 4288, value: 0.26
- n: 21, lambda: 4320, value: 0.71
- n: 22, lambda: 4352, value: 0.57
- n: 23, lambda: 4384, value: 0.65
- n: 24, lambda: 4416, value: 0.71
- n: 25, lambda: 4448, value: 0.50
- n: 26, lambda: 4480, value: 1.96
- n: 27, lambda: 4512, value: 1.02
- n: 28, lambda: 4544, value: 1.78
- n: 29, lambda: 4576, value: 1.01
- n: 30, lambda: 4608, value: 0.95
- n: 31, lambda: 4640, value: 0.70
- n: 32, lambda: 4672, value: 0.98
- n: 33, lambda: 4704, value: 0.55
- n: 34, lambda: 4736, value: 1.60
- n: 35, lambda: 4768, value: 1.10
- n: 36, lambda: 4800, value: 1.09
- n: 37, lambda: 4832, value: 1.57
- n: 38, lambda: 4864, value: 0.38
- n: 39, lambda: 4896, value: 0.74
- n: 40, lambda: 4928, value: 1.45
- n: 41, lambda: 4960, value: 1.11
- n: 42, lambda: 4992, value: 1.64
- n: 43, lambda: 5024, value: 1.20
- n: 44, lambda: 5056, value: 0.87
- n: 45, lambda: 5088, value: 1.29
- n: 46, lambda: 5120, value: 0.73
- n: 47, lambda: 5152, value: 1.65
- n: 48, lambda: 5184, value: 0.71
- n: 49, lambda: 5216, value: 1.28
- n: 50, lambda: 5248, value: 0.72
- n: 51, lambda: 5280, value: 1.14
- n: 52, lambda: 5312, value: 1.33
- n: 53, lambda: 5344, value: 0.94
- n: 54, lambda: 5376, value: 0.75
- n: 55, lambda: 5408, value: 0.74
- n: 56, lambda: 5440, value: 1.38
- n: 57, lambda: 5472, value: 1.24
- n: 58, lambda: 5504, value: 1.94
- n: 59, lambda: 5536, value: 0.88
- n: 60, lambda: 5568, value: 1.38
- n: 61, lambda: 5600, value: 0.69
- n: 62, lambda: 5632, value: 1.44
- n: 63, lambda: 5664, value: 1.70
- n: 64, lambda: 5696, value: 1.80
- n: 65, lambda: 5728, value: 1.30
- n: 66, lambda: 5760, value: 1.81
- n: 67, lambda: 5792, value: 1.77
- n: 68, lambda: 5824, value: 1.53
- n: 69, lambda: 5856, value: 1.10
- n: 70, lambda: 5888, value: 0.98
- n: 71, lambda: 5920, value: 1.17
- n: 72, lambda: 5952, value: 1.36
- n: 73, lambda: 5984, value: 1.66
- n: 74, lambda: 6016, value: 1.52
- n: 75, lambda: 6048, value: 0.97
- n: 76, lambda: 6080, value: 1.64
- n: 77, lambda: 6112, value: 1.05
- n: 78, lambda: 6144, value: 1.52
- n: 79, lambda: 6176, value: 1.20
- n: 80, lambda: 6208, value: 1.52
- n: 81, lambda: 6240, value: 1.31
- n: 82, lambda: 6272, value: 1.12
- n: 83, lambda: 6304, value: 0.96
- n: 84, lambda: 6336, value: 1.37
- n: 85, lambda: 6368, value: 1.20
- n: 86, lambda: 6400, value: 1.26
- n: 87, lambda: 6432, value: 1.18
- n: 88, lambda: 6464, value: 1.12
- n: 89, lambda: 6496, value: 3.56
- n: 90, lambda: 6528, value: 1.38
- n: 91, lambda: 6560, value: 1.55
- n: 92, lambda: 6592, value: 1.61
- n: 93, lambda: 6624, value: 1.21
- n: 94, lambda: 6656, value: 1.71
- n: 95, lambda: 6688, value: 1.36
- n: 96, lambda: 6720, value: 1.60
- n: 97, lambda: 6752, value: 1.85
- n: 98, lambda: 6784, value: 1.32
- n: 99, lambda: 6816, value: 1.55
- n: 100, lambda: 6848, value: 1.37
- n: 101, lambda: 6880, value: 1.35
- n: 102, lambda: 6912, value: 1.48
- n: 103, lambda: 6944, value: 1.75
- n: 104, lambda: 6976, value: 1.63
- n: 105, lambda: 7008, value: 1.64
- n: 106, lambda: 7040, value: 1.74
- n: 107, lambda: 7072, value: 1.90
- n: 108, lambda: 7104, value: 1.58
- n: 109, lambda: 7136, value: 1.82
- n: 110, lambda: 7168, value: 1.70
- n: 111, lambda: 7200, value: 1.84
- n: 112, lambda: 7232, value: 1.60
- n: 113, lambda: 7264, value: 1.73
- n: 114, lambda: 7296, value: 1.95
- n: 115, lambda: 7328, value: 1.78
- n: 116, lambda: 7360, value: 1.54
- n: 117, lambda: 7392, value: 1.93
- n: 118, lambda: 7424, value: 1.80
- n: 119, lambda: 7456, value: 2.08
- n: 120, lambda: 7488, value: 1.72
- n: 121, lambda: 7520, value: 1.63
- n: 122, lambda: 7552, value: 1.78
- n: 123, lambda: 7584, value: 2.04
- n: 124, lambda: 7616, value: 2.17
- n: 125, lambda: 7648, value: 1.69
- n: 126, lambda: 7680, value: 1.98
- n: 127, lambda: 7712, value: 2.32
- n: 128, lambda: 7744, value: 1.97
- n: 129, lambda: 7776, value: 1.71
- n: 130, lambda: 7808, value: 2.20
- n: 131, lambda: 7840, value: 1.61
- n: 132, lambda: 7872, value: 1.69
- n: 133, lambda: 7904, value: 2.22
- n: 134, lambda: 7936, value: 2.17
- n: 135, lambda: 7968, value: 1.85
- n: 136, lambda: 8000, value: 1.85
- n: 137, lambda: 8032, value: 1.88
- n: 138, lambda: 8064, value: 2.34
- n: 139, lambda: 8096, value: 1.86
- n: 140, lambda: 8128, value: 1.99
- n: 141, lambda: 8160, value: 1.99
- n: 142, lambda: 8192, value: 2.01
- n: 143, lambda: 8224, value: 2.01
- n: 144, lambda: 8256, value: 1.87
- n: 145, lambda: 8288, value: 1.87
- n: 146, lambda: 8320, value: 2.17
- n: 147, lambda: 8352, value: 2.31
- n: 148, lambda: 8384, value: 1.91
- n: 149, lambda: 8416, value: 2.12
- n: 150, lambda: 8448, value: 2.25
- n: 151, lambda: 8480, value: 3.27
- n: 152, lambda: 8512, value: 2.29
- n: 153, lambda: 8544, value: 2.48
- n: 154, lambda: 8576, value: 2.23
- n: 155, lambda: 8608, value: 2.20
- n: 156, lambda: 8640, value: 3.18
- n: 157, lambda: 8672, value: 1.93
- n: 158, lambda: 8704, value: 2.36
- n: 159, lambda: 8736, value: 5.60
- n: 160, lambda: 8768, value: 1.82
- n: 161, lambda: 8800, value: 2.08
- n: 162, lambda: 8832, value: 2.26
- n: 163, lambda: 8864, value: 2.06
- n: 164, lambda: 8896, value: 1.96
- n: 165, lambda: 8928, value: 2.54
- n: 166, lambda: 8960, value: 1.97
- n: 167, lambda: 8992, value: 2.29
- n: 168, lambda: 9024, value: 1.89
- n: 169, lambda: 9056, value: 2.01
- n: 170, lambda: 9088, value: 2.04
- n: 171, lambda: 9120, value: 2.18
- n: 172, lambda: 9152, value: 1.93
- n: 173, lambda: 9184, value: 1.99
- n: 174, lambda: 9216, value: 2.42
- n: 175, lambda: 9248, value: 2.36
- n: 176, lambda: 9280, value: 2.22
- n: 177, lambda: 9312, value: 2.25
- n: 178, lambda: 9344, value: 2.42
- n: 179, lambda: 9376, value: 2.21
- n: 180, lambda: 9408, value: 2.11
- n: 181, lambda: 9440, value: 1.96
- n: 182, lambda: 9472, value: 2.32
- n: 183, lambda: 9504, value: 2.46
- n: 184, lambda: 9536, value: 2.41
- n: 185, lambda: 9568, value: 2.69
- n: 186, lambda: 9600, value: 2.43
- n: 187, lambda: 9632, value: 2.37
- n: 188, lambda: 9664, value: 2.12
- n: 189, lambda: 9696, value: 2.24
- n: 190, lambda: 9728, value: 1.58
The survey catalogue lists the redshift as 0.744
